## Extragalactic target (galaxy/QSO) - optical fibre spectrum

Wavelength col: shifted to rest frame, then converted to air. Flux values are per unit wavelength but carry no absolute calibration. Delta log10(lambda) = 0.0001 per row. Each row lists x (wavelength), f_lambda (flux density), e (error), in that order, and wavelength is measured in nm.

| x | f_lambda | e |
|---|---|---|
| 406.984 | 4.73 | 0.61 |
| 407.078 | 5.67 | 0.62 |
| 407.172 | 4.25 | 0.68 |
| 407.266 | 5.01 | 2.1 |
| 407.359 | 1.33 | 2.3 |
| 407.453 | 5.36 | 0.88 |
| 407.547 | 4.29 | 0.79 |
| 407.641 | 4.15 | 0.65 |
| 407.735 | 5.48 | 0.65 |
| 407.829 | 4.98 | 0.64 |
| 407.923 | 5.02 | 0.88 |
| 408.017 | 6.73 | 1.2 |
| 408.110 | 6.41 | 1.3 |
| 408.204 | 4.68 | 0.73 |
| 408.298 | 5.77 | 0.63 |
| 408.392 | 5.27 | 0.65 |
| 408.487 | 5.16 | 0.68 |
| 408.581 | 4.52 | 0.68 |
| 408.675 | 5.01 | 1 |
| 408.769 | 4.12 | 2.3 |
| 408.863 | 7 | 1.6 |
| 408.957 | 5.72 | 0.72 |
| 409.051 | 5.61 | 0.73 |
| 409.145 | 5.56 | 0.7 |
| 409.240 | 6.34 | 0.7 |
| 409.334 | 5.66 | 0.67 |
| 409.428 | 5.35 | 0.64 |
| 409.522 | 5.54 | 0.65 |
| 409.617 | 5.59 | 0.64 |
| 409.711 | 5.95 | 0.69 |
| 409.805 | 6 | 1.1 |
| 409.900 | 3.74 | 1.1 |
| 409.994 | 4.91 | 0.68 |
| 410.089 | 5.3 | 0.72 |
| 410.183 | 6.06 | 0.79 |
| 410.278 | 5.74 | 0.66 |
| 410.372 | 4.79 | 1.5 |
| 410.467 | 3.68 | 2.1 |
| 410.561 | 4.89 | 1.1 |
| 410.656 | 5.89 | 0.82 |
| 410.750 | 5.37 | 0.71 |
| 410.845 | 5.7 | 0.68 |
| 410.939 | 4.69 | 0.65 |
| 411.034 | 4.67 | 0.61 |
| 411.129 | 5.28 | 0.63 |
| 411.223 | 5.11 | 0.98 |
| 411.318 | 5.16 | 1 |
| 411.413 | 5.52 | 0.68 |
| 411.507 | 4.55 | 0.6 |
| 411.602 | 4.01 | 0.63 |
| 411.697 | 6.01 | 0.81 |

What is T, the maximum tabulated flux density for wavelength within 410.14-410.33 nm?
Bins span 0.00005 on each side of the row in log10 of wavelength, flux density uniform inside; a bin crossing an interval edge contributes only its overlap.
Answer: 6.06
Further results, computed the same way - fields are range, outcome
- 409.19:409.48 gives 6.34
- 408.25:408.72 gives 5.77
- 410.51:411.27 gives 5.89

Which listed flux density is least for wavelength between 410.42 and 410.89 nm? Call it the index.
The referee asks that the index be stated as 3.68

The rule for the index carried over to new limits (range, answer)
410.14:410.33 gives 5.74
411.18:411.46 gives 5.11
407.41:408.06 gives 4.15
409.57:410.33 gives 3.74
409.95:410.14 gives 4.91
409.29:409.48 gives 5.35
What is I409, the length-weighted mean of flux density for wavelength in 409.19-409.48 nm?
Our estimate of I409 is 5.78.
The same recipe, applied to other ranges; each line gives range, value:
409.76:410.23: 5.19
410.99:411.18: 4.99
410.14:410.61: 5.02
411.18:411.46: 5.26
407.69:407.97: 5.15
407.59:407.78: 4.79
